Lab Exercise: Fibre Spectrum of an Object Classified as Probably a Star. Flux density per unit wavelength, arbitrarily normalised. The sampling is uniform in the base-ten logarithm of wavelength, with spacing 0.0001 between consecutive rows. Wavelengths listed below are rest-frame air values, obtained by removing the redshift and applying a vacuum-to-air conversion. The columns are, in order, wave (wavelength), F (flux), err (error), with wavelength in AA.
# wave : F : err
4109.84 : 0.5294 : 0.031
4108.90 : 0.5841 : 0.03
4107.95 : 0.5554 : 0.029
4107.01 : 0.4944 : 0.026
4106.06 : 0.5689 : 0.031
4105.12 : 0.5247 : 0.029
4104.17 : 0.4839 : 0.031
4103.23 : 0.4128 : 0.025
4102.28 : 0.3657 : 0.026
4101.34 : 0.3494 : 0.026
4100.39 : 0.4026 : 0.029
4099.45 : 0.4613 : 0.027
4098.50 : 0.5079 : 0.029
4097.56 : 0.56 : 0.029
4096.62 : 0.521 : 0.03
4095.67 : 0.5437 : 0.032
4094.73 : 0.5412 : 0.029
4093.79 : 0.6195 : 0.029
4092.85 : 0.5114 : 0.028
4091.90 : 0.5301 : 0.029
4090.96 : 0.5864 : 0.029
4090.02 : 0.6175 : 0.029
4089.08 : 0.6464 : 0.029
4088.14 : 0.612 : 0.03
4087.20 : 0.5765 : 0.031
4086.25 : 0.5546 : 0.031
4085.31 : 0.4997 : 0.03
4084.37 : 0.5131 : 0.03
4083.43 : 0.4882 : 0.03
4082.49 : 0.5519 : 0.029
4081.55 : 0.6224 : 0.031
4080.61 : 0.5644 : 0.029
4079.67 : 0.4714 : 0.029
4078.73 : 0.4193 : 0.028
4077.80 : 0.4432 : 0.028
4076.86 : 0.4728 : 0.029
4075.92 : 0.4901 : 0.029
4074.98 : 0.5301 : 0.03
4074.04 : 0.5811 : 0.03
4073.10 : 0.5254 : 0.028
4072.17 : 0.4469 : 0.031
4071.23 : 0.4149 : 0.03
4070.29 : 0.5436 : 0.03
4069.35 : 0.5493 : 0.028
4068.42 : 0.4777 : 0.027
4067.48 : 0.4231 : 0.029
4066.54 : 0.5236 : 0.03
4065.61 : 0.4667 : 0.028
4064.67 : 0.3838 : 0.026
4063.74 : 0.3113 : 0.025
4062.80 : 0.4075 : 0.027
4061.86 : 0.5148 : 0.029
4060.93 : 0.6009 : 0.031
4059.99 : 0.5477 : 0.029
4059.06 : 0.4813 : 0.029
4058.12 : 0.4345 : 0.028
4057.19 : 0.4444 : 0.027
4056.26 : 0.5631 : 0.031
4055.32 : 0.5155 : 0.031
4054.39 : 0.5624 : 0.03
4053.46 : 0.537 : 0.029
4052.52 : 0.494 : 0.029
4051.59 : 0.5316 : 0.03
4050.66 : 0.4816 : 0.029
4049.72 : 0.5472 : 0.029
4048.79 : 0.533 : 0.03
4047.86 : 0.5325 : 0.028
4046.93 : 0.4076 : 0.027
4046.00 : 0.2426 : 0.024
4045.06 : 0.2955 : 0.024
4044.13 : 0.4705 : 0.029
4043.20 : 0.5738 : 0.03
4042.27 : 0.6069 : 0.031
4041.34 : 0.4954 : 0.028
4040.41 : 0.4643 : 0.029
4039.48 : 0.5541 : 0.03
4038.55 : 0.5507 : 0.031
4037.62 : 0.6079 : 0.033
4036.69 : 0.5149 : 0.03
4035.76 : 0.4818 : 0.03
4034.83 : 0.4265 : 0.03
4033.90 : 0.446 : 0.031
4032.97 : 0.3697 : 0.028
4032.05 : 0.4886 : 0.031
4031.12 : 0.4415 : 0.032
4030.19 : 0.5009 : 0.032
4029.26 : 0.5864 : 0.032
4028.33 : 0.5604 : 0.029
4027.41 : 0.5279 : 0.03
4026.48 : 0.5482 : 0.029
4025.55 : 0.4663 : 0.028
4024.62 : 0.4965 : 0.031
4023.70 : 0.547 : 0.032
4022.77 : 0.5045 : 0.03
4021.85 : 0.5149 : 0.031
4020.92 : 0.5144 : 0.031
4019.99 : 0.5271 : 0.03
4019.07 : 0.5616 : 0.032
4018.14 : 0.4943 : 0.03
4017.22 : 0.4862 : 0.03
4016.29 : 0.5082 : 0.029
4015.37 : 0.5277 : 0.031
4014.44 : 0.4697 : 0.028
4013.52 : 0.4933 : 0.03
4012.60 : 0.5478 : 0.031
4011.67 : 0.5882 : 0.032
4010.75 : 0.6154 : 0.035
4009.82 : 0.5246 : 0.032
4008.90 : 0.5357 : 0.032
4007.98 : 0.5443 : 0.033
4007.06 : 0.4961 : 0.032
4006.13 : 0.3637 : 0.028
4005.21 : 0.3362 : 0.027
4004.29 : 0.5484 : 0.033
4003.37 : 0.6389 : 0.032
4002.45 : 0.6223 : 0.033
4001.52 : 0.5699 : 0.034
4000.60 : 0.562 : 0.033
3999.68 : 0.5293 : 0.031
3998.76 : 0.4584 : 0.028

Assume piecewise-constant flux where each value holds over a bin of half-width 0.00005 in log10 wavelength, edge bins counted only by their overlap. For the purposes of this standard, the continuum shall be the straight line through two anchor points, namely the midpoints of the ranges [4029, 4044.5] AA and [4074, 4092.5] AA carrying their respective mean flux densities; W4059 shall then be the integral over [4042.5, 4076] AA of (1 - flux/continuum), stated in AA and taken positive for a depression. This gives 2.34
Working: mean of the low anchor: 0.504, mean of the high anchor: 0.537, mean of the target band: 0.484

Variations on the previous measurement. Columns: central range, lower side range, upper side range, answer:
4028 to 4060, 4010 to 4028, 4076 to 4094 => 2.2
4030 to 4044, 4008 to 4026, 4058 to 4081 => 0.2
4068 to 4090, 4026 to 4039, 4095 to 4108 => -1.6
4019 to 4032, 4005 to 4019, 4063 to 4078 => -0.5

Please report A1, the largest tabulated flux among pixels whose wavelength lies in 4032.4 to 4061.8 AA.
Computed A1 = 0.6079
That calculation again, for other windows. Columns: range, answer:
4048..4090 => 0.6464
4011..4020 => 0.5882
